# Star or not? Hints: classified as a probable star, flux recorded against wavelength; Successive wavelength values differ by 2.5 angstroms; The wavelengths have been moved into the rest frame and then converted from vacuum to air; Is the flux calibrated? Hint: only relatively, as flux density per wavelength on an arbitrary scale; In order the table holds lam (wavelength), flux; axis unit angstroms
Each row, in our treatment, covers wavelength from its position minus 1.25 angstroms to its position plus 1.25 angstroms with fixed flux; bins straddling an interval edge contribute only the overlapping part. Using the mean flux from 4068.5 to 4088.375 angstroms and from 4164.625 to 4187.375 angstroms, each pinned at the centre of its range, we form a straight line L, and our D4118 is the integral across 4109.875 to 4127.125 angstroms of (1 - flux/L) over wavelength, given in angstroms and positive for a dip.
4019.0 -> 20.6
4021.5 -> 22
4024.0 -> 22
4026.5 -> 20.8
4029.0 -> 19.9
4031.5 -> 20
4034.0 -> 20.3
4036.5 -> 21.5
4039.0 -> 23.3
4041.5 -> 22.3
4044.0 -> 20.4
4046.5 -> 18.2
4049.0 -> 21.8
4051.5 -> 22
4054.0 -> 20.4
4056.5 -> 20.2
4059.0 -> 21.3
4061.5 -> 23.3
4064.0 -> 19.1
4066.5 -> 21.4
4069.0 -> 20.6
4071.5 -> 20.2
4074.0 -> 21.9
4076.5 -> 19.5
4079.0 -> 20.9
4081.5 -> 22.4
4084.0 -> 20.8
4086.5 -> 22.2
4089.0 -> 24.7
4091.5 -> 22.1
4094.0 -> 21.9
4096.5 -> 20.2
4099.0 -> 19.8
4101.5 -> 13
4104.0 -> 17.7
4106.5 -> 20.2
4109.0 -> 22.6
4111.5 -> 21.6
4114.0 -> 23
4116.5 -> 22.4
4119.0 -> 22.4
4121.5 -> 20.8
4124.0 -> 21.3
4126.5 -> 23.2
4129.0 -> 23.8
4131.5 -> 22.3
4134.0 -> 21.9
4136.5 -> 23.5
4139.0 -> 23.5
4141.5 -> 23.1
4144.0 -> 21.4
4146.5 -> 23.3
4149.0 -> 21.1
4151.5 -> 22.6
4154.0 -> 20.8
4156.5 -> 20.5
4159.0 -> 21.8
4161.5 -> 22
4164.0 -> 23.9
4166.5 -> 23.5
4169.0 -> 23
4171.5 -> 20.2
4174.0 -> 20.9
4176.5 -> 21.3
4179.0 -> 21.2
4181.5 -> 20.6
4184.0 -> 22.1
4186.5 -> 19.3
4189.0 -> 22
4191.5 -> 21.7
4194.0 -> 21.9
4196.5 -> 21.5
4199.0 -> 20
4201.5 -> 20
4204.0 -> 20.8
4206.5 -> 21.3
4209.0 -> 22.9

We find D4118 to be -0.63 angstroms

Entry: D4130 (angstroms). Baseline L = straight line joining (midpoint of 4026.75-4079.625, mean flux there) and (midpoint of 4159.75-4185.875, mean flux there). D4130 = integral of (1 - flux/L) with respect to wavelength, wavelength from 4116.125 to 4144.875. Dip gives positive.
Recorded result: -1.34 angstroms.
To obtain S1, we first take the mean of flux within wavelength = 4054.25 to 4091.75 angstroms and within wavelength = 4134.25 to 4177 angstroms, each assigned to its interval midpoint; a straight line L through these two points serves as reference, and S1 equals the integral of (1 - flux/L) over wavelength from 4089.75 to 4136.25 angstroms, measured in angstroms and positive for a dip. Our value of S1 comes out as 1.1 angstroms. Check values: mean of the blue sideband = 21.3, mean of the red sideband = 22.2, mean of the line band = 21.2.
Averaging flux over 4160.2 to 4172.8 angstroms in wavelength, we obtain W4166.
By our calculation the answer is 22.5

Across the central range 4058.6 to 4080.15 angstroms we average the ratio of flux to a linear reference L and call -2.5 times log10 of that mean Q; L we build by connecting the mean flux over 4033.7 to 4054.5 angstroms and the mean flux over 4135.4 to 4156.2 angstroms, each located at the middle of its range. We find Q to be 0.03 mag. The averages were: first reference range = 21.2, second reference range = 22.3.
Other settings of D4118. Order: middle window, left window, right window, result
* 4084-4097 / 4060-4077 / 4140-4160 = -0.6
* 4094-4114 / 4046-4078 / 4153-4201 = 1.3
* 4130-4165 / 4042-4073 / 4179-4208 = -2.2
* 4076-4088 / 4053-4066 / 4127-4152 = 0.0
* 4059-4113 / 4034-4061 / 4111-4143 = 2.5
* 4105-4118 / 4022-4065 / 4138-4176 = -0.1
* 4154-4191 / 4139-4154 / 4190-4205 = 0.1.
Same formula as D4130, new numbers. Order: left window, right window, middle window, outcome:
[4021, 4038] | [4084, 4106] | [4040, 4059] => -0.1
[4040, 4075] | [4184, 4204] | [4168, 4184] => -0.2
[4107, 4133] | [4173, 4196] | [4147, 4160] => 0.2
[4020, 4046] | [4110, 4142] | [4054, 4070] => 0.5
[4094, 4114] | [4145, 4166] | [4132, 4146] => -0.9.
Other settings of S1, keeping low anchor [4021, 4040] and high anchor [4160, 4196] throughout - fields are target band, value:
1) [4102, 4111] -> 0.7 angstroms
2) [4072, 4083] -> 0.1 angstroms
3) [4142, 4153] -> -0.3 angstroms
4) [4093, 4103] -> 1.3 angstroms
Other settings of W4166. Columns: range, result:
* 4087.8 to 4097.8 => 22.2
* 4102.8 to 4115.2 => 21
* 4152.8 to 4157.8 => 20.7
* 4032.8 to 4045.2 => 21.6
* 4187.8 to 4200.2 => 21.4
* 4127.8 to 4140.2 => 23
